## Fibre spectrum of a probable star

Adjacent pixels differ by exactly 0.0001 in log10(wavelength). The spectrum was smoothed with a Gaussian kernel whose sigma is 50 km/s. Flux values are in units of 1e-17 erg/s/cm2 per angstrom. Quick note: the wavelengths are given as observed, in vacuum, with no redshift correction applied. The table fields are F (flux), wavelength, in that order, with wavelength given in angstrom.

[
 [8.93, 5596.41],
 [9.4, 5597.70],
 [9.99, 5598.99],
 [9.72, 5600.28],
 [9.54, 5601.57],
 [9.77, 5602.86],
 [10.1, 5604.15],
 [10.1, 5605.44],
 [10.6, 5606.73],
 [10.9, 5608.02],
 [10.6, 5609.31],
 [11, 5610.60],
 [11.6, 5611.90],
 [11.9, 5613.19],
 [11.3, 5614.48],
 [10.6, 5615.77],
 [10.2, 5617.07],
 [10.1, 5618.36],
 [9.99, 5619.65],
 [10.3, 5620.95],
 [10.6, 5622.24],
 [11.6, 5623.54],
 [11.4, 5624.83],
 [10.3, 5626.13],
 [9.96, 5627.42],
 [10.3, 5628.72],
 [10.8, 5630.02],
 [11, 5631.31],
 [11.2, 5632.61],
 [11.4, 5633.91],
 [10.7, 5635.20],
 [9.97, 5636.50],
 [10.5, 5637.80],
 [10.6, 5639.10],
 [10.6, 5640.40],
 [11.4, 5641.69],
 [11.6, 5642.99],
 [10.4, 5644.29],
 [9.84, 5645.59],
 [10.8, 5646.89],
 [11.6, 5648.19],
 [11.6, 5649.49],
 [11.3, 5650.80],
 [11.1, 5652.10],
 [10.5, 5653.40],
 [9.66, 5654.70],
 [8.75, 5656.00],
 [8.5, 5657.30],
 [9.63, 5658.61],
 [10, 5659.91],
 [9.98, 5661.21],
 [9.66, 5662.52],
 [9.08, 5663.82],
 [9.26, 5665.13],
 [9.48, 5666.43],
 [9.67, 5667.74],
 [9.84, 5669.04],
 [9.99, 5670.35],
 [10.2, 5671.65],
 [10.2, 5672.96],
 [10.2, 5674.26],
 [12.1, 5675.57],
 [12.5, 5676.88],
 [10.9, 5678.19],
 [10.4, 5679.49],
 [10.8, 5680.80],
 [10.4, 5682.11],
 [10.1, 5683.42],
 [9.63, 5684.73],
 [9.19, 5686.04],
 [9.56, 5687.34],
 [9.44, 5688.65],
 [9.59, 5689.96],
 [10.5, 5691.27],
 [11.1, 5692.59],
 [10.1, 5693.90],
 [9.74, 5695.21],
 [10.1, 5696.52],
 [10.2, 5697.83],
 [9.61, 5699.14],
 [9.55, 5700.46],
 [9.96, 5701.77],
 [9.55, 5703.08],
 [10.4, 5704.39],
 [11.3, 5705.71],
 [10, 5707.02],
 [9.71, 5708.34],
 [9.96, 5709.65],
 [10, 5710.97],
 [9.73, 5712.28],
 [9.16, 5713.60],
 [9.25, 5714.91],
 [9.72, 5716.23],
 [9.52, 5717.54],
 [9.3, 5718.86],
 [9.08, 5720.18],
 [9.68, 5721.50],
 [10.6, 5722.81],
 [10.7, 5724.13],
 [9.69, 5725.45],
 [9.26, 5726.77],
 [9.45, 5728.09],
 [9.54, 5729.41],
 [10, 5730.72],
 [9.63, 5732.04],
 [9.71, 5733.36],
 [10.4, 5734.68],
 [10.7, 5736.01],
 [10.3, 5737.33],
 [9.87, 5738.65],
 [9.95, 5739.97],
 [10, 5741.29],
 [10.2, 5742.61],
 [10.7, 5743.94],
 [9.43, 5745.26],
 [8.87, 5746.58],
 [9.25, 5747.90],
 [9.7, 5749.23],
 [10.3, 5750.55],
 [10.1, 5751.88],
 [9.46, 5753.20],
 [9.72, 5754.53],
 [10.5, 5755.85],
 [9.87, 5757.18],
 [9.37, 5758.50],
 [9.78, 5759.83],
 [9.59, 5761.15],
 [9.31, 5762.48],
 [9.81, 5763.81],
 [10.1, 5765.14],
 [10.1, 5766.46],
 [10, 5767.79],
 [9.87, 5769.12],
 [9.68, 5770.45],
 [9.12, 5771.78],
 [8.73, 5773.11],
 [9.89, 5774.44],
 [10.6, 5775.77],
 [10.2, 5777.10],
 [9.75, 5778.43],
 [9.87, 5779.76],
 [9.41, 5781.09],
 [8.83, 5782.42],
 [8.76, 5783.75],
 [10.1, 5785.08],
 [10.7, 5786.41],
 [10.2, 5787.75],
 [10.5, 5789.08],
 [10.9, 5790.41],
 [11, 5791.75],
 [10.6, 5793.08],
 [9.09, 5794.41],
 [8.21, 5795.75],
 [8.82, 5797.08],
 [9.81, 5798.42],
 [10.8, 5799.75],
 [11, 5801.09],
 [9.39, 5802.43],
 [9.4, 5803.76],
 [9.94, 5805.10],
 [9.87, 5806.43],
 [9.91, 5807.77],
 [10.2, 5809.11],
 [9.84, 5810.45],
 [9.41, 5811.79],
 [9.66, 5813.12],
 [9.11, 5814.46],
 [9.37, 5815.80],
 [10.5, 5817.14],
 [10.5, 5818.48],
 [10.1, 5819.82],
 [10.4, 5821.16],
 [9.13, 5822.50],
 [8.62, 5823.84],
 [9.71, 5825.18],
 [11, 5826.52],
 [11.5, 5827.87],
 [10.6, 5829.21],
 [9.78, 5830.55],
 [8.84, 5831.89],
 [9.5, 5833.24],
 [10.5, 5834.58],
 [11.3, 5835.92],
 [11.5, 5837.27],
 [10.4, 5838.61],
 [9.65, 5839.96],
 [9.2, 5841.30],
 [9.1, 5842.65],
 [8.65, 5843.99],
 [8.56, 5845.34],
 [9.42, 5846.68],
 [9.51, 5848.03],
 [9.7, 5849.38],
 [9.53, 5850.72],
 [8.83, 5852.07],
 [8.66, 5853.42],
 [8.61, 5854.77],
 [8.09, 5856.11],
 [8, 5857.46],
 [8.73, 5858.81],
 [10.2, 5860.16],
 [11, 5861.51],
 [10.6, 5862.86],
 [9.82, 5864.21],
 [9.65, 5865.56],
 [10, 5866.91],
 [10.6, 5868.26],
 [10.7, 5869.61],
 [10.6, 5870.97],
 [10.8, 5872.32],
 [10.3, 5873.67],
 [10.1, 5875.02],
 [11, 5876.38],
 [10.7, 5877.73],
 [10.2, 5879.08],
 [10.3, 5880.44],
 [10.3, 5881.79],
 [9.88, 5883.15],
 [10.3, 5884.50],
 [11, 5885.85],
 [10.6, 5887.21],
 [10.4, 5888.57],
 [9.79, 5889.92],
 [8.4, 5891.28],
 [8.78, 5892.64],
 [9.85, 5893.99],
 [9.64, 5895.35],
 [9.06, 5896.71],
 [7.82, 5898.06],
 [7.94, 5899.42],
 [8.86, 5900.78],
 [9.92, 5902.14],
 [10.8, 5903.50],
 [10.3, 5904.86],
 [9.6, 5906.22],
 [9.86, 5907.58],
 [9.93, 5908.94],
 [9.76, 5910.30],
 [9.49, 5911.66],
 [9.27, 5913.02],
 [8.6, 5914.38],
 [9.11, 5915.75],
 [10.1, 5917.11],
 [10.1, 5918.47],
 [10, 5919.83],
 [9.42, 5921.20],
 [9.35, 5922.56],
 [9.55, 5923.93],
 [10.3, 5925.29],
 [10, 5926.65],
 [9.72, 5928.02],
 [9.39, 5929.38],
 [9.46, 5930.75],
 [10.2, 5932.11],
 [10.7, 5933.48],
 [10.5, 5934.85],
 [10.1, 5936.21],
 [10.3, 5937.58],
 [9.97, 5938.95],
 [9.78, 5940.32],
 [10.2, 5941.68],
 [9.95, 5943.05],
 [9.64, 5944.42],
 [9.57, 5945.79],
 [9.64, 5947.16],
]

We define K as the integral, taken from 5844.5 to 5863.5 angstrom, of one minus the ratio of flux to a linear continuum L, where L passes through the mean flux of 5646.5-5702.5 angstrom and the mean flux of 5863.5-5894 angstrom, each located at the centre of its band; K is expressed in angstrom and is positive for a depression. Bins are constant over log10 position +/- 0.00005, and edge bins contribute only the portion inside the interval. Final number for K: 1.8 angstrom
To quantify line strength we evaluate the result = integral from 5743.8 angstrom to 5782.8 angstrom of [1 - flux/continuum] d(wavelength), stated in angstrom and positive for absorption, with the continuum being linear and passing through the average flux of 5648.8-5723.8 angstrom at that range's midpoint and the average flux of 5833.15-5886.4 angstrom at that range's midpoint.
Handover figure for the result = 0.9 angstrom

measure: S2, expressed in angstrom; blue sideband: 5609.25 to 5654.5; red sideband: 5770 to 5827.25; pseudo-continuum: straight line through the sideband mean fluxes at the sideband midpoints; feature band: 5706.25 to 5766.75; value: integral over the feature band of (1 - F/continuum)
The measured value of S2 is 2.3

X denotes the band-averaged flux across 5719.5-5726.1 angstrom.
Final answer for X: 9.95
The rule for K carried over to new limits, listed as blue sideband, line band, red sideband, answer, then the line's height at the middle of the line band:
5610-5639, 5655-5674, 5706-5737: 1.4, 10.4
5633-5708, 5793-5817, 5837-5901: 0.5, 9.87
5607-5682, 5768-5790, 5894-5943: 0.7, 10.1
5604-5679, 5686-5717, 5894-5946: 1.3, 10.3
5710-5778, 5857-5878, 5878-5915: -1.1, 9.69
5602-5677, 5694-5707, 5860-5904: 0.4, 10.4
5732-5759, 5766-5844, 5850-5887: 0.3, 9.93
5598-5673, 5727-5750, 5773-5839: 0.6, 10.1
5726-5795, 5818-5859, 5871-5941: 1.0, 9.85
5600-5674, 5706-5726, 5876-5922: 0.9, 10.2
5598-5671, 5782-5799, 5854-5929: 0.3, 10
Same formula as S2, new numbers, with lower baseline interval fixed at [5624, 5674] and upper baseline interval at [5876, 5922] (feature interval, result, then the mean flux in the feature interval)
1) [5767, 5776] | 0.3 angstrom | 9.65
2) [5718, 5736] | 0.6 angstrom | 9.8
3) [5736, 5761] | 0.6 angstrom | 9.87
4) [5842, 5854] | 0.9 angstrom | 9.11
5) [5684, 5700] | 0.5 angstrom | 9.89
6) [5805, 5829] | 0.0 angstrom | 9.94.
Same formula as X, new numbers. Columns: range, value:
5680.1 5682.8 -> 10.6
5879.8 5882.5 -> 10.3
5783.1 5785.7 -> 9.43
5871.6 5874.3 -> 10.6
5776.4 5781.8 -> 9.81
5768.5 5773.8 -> 9.34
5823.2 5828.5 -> 10.2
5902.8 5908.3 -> 10.1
